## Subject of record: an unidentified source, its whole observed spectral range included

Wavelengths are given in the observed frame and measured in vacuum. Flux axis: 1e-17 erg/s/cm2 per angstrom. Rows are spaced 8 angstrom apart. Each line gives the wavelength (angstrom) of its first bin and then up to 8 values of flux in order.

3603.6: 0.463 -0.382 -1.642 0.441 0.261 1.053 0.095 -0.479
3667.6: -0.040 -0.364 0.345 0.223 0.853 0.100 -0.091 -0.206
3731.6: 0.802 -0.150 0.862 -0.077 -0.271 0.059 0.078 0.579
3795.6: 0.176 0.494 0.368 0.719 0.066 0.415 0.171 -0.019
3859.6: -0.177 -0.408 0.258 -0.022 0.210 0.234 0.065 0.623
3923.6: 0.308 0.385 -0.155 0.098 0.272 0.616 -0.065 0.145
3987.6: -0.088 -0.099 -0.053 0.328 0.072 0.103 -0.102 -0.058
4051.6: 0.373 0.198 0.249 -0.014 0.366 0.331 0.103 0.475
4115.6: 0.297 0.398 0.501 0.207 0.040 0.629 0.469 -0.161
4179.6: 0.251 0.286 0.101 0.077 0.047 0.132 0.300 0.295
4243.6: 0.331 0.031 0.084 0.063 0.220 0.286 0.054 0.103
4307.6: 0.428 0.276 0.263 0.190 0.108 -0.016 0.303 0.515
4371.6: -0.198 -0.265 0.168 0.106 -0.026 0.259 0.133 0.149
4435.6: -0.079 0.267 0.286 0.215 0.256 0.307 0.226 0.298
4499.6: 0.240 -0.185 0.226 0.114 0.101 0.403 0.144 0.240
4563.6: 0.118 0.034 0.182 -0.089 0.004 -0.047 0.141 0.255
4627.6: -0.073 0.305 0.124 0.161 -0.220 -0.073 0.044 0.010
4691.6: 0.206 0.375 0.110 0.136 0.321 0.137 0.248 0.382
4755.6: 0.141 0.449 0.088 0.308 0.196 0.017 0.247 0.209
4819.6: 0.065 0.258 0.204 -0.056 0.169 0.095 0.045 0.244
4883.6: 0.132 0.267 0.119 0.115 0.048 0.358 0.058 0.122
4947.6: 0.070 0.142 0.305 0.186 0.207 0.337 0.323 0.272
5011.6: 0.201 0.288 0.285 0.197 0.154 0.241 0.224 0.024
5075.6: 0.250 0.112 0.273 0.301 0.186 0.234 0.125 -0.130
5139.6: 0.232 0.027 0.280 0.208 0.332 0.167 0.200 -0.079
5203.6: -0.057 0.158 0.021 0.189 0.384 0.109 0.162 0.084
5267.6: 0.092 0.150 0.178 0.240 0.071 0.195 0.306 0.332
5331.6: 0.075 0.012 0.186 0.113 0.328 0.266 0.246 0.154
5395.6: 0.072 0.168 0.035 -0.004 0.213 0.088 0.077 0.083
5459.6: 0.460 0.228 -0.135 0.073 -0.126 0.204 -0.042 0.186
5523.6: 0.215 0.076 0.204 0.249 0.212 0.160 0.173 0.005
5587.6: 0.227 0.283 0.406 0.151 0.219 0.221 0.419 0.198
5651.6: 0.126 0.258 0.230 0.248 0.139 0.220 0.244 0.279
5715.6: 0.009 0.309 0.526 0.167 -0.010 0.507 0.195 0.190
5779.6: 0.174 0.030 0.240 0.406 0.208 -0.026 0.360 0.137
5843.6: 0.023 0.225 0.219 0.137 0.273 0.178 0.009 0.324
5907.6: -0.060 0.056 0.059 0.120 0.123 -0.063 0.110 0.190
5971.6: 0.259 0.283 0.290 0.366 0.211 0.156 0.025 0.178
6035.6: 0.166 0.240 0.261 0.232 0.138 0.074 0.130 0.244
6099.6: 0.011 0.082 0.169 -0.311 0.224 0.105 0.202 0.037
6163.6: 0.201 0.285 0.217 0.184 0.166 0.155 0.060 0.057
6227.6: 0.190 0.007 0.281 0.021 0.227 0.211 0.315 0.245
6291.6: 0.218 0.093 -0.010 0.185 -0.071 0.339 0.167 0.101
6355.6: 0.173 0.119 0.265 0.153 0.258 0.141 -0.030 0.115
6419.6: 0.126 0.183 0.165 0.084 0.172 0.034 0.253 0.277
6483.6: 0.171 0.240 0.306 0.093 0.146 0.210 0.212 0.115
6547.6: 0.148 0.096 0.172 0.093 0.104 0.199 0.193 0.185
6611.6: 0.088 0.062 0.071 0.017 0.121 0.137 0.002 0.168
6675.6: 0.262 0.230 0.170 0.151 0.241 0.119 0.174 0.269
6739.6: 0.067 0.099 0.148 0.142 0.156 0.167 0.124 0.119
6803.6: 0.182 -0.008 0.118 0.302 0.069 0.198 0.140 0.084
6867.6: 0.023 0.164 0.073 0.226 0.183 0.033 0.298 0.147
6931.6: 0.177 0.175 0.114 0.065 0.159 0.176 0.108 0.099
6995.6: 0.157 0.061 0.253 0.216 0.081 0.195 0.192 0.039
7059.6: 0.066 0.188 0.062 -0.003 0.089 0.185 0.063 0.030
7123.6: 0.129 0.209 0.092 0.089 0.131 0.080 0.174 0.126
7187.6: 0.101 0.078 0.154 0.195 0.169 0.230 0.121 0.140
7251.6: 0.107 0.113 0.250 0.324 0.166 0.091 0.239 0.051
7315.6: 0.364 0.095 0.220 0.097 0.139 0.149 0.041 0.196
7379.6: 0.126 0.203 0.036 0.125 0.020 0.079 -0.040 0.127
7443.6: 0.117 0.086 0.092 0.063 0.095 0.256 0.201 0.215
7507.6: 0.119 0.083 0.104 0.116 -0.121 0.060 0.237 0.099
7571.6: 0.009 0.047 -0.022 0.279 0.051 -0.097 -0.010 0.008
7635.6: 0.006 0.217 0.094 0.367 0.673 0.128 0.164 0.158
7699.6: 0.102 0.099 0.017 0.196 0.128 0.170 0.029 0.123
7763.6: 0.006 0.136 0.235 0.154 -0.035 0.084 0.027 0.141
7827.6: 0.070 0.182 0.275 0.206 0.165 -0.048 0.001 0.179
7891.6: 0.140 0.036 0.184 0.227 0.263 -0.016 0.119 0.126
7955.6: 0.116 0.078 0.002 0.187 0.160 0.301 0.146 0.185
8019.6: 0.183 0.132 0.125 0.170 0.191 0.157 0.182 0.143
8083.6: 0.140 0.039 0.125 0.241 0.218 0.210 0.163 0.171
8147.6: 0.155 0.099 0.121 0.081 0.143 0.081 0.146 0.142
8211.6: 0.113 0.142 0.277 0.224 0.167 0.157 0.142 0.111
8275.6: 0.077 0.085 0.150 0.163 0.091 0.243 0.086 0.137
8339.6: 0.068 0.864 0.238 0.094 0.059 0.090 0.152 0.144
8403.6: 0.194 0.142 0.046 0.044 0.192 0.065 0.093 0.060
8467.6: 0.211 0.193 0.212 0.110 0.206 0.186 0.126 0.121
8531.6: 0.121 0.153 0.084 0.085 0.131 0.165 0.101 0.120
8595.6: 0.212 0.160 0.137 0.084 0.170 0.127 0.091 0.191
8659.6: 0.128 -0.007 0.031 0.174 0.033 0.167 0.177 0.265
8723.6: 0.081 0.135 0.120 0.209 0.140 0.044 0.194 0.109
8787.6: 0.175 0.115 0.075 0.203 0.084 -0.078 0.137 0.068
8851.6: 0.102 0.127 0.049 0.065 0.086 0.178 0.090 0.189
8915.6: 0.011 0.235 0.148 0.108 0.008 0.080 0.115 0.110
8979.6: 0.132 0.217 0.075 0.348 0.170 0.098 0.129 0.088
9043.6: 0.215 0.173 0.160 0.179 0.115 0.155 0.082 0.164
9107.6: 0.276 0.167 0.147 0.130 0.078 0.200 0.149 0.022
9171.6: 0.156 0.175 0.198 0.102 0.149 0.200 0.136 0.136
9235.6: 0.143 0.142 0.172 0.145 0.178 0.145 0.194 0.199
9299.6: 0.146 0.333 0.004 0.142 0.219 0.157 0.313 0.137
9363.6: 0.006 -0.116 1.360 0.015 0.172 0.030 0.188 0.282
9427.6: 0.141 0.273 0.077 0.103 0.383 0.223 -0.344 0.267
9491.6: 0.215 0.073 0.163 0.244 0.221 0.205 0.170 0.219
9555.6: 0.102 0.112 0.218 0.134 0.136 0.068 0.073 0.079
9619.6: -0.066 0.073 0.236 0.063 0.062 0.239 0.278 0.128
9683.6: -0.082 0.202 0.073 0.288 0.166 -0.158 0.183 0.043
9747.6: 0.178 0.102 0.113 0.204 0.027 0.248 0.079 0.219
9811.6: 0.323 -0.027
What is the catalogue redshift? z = 1.056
